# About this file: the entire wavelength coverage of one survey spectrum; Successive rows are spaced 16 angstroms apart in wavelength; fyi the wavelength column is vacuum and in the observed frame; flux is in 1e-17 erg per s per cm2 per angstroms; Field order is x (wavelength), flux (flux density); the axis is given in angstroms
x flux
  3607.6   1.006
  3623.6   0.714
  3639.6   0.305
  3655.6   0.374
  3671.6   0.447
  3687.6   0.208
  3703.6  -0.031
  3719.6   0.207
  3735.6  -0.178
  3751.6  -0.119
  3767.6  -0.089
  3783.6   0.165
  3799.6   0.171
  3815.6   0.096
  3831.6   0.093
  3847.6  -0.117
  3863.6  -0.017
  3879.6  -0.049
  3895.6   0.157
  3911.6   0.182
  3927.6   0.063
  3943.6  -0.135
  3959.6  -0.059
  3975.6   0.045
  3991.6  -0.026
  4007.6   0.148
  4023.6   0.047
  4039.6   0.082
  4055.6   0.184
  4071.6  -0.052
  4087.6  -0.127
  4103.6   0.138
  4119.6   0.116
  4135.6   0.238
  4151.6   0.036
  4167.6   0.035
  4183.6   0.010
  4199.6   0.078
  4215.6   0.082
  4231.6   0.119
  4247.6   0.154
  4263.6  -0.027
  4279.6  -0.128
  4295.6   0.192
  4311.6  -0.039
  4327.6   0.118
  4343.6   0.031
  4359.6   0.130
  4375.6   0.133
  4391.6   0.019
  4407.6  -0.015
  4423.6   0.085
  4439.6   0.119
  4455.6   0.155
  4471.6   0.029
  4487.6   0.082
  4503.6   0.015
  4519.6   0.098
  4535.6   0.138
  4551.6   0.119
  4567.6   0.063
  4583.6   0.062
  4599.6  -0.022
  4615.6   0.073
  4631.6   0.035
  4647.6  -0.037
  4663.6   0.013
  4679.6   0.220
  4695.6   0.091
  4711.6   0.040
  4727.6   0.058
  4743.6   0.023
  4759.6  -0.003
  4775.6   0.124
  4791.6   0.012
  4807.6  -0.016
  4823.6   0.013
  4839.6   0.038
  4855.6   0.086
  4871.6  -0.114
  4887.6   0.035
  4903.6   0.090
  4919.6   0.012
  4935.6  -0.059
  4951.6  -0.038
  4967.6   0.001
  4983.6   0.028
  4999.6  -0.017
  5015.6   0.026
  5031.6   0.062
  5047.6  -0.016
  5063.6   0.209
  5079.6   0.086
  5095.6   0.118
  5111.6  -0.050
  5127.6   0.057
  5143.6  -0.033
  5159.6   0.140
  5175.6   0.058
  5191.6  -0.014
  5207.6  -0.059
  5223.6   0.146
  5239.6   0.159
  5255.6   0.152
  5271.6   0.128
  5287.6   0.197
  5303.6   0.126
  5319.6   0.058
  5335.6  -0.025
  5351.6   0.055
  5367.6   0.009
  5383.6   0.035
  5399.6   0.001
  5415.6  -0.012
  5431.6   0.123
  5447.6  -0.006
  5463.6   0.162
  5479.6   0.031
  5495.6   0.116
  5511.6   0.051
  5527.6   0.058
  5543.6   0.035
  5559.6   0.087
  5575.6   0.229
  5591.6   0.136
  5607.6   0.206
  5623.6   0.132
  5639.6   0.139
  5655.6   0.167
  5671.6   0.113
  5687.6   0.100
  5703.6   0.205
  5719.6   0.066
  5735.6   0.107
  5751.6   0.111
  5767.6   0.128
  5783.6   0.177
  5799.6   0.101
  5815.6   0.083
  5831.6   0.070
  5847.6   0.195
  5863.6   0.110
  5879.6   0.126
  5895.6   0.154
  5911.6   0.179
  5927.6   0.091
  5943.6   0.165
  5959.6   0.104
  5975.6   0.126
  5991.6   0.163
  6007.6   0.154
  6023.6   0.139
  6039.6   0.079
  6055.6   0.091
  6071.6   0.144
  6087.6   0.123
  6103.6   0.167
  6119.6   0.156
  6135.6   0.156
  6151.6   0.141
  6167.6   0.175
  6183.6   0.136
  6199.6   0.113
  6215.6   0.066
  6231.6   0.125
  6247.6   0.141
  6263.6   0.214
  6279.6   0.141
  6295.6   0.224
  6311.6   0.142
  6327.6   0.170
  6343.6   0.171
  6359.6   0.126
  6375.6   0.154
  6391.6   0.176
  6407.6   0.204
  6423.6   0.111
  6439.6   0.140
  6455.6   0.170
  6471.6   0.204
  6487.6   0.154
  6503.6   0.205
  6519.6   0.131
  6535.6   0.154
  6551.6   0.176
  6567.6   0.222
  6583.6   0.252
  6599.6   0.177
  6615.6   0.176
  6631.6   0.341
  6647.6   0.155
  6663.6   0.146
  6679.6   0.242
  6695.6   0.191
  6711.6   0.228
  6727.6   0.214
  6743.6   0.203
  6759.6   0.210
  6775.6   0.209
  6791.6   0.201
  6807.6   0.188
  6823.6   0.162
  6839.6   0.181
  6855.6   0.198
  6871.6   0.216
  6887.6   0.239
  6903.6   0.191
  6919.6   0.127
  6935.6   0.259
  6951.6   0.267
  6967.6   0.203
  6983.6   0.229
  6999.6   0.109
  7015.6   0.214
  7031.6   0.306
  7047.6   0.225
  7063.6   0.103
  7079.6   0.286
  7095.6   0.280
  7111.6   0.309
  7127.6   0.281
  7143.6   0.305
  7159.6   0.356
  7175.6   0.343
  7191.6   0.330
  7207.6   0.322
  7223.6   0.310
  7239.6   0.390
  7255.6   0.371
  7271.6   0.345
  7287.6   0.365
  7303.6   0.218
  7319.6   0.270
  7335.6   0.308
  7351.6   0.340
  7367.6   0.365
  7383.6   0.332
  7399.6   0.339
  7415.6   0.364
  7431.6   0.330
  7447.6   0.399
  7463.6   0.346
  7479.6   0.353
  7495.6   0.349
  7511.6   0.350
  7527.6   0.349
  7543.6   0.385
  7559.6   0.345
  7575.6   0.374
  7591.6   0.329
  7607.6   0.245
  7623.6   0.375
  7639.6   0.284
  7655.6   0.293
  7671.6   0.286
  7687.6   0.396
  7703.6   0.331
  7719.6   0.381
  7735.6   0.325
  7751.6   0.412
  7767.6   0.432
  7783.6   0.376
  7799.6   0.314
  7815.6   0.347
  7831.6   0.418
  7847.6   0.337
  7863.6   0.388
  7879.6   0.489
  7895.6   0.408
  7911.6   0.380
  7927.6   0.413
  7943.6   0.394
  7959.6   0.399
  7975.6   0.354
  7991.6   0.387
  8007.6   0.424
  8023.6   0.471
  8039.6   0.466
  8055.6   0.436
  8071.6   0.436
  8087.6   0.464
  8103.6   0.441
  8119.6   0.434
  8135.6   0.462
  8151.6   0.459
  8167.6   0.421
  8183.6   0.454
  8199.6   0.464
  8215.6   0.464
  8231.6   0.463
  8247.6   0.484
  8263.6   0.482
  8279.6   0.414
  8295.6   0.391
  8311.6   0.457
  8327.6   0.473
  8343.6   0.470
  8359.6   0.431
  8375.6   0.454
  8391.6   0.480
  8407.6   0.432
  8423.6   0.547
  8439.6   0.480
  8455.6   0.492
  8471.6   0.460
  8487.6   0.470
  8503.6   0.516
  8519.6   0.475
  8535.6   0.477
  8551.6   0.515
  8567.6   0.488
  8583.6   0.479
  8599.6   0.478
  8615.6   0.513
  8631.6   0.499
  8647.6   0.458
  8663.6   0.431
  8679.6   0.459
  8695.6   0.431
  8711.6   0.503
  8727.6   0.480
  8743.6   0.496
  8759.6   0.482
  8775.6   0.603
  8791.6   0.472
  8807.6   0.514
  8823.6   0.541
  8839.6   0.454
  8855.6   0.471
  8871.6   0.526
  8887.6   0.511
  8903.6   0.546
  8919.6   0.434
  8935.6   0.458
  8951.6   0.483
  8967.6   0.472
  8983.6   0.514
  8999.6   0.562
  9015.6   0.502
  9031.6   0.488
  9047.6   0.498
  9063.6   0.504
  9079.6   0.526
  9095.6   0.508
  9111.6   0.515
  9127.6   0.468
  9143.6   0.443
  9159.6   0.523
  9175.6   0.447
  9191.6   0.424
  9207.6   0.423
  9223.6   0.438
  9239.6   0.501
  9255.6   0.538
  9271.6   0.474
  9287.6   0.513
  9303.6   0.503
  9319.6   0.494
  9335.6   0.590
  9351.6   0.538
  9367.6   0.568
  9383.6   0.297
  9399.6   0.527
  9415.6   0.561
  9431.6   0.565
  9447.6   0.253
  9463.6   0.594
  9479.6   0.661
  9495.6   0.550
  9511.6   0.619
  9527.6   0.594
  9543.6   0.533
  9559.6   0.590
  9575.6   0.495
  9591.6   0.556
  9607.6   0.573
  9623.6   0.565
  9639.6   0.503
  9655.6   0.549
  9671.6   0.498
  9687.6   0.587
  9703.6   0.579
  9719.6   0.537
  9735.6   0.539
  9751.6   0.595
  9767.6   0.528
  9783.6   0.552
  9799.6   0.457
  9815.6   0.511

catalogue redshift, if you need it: 0.78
